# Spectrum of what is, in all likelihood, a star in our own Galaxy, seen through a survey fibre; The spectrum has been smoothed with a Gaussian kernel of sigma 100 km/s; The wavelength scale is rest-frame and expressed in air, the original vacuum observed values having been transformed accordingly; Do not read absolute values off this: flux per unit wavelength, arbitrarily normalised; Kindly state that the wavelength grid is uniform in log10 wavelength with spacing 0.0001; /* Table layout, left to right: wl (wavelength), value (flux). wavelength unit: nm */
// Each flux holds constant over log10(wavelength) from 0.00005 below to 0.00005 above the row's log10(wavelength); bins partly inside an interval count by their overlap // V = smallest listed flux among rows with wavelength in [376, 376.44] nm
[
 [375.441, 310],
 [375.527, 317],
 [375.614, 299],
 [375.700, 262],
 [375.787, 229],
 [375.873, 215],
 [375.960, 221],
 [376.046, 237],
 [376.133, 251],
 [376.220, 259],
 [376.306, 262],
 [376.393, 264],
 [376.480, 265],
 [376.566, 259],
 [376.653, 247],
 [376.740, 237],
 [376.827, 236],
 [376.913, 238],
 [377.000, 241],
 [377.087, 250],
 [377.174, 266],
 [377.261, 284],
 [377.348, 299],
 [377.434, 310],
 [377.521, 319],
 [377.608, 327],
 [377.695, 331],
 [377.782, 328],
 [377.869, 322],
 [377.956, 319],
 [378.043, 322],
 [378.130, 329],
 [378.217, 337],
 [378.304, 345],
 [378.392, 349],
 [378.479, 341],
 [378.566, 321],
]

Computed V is 237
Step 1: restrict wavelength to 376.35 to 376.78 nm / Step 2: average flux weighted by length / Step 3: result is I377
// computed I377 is 254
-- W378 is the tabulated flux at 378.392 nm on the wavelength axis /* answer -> 349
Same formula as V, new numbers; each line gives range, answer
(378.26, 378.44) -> 345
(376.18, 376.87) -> 236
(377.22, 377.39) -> 284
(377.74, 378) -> 319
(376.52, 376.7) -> 247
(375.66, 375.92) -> 215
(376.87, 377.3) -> 238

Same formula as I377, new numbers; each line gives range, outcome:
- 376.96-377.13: 245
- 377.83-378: 321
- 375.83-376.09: 224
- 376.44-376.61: 263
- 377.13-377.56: 296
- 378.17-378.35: 339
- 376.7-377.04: 238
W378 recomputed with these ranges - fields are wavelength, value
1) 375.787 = 229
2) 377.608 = 327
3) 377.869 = 322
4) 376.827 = 236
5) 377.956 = 319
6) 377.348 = 299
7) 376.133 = 251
